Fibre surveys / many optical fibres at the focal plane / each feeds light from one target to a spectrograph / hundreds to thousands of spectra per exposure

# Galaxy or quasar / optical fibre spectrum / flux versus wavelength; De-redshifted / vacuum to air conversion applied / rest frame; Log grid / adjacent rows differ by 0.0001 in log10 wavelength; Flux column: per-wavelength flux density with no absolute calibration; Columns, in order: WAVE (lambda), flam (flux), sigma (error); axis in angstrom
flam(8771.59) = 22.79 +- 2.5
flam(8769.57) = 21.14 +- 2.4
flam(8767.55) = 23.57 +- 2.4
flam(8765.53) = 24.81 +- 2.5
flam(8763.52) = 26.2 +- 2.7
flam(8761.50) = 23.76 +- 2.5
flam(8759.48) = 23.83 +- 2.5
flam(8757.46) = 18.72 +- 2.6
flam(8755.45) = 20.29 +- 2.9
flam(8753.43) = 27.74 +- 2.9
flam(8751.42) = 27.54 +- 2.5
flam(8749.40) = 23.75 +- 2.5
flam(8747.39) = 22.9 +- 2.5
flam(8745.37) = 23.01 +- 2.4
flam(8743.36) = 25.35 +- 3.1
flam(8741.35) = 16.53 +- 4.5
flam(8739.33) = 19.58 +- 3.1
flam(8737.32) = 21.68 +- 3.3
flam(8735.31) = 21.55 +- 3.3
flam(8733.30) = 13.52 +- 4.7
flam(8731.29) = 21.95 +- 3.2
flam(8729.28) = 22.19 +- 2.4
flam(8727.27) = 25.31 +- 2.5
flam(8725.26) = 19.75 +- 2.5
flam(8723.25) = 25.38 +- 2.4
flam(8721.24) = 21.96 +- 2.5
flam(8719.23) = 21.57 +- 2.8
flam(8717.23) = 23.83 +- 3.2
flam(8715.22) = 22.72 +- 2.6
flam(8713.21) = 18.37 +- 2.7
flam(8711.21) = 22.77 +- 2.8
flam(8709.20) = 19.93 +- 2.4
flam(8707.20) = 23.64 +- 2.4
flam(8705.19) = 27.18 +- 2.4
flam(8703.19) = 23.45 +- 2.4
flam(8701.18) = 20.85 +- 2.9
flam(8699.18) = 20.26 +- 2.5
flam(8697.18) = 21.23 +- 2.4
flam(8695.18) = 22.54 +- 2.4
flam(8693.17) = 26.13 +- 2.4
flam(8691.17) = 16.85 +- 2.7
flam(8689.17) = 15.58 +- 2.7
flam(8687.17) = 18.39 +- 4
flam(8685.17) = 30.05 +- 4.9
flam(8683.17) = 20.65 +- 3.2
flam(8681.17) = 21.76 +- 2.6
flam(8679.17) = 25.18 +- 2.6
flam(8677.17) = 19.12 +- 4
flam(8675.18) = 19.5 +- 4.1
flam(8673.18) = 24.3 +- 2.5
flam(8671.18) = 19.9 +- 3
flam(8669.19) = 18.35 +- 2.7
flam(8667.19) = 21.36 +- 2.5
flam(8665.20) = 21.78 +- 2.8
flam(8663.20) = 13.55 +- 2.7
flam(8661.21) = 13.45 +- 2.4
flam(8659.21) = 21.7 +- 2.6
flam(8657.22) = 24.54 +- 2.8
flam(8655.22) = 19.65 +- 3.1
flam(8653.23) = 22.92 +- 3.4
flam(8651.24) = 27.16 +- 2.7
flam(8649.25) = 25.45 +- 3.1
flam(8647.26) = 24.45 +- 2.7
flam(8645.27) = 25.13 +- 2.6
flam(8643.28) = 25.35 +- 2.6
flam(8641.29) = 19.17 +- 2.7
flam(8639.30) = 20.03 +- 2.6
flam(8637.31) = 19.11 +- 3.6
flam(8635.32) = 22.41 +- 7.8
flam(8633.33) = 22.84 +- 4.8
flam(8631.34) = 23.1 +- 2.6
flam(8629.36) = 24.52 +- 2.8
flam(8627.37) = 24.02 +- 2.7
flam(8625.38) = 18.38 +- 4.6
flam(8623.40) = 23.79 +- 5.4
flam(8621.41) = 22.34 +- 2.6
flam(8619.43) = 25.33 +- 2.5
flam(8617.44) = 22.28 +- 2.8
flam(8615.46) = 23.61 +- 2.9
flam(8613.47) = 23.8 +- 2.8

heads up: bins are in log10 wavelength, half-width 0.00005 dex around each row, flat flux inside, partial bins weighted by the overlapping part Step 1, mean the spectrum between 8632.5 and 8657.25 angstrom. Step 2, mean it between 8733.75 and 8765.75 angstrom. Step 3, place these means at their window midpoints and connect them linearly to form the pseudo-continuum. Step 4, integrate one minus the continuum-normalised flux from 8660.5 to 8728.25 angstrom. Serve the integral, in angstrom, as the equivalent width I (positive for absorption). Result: 4.18 angstrom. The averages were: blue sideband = 22.9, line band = 21.4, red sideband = 22.7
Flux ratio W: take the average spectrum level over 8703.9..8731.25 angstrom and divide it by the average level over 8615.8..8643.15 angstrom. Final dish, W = 1.02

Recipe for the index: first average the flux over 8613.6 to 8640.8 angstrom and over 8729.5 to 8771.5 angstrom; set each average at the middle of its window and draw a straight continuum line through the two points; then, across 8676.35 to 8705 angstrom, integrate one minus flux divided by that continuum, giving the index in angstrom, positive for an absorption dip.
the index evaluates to 0.8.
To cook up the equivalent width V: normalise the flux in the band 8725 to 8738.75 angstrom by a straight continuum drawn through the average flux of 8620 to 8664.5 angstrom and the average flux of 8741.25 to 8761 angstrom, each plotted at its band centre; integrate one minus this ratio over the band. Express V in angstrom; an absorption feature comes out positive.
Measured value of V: 1.3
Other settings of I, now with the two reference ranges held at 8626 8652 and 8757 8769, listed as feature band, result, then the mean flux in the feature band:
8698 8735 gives 2.42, 21.9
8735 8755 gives 0.52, 22.9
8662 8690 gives 3.19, 20.7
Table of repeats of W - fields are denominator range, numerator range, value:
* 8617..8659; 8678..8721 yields 0.96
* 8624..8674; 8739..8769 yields 1.07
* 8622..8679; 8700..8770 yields 1.04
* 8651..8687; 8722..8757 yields 1.05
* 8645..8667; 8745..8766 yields 1.10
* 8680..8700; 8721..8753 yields 1.03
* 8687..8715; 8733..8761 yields 1.04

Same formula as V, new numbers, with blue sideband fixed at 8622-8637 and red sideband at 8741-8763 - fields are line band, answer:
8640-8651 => -0.67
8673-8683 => 0.51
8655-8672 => 2.54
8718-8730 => 0.21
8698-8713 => 0.44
